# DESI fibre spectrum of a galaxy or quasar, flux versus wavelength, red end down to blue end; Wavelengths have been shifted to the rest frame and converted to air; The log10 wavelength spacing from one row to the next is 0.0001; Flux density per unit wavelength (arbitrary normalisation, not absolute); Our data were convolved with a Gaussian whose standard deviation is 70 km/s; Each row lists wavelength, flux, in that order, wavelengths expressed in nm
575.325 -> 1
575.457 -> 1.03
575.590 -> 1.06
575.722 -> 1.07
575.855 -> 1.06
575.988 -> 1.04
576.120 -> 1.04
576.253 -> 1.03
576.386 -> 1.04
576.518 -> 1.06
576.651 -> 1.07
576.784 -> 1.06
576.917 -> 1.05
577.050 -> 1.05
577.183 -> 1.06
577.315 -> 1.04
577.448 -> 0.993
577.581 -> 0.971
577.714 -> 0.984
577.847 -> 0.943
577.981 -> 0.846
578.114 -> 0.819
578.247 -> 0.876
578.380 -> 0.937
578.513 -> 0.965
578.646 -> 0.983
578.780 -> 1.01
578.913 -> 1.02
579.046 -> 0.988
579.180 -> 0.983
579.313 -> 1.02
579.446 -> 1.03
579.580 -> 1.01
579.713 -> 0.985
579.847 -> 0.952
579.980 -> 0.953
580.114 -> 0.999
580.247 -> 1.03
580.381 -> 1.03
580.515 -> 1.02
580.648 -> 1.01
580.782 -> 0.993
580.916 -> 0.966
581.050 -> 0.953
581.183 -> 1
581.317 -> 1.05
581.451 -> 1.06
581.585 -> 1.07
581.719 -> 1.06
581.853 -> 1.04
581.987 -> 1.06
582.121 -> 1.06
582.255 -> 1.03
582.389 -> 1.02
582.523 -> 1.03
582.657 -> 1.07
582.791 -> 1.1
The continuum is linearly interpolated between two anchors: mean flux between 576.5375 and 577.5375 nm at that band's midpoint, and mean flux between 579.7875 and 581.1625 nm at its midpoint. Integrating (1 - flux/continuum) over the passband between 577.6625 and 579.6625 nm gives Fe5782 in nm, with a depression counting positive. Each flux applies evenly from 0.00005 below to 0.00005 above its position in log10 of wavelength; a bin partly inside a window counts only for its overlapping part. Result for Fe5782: 0.11 nm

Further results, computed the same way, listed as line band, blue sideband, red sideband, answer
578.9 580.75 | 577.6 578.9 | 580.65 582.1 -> -0.04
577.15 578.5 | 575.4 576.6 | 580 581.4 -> 0.11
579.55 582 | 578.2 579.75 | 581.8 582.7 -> 0.01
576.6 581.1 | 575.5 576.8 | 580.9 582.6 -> 0.24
